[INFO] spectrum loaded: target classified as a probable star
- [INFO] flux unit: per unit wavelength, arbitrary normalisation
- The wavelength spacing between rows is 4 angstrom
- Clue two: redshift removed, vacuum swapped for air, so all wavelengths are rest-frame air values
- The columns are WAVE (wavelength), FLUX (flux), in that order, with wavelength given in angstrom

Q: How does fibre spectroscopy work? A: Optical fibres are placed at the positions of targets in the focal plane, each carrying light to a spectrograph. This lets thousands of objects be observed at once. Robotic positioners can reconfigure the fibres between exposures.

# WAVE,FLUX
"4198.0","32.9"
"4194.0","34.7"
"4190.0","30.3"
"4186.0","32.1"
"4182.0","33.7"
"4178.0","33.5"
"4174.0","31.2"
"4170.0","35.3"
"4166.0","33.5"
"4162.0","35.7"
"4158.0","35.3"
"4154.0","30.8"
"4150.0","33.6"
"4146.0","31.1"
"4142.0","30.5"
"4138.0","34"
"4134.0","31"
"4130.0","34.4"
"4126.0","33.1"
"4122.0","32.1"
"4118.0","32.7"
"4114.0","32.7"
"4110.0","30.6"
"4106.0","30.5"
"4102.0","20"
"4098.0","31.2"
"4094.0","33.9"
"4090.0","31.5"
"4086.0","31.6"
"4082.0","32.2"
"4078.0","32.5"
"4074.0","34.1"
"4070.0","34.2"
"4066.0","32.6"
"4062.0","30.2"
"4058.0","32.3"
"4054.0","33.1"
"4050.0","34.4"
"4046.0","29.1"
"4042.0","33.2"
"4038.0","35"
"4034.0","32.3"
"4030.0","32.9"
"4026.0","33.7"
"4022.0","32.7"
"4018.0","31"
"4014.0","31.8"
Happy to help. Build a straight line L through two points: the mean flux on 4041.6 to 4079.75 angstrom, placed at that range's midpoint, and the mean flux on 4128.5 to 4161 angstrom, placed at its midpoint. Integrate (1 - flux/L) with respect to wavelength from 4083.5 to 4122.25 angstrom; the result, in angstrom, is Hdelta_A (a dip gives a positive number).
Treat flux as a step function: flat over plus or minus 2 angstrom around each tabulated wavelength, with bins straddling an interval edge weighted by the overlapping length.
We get 2.3 angstrom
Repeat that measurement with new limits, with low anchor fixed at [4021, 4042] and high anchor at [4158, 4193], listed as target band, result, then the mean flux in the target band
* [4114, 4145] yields 0.8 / 32.5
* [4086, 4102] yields 1.3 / 30.6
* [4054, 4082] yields 0.6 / 32.6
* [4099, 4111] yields 2.2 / 27.1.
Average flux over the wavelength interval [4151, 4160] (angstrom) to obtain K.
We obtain 33.1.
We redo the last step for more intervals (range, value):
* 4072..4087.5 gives 32.6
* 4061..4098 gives 32.5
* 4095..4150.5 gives 31.2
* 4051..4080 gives 32.8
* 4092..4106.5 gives 28.7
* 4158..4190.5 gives 33.4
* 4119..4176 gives 33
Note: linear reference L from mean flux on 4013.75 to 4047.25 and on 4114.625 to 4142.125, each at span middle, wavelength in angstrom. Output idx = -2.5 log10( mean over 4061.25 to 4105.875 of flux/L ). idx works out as 0.05 mag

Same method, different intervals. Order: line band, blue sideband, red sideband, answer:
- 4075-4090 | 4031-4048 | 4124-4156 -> 0.008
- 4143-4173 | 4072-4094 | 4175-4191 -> -0.032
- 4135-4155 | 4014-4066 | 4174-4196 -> 0.021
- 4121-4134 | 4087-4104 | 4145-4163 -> -0.049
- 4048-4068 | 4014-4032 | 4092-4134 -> -0.019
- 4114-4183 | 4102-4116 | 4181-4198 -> -0.064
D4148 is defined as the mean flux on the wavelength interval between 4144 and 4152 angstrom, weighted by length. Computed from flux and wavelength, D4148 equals 32.4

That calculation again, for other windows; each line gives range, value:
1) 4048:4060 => 33.3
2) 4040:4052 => 32.2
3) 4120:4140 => 32.9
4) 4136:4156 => 32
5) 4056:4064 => 31.2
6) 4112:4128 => 32.7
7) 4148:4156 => 32.2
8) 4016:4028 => 32.5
